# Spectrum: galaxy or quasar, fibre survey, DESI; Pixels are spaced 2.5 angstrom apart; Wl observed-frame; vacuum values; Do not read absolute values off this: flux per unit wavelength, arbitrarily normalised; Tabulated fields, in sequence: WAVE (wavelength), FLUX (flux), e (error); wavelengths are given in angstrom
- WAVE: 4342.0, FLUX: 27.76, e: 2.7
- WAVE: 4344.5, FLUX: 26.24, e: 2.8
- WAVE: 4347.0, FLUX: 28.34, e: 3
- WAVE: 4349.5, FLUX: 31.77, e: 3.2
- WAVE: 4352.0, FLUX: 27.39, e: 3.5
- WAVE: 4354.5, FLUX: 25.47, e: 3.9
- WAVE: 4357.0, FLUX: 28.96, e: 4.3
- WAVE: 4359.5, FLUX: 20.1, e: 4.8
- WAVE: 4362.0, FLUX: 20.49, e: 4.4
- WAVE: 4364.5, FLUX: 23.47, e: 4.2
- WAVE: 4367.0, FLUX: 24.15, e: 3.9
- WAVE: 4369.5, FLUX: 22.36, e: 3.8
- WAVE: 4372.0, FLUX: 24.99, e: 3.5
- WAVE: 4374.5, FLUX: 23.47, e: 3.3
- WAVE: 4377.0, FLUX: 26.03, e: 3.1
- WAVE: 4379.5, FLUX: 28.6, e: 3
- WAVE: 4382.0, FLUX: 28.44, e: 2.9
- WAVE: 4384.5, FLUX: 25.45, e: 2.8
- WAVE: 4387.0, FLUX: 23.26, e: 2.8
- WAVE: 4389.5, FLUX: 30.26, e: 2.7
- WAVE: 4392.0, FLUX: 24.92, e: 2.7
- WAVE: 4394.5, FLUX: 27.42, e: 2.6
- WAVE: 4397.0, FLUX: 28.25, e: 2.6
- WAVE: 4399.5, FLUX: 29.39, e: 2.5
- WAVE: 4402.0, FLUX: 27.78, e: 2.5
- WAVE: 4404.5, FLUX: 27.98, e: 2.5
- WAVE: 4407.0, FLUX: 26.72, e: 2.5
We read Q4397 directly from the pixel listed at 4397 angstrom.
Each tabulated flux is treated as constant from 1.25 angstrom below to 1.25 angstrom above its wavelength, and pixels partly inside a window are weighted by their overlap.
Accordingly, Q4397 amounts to 28.25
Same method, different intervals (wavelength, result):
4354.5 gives 25.47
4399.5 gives 29.39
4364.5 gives 23.47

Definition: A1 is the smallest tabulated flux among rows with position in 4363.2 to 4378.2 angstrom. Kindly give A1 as 22.36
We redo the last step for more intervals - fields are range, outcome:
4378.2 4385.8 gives 25.45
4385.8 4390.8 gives 23.26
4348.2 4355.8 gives 25.47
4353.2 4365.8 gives 20.1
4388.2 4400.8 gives 24.92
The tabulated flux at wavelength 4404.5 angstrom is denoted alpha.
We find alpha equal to 27.98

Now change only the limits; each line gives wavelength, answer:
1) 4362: 20.49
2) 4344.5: 26.24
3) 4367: 24.15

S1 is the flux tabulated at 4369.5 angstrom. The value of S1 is 22.36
